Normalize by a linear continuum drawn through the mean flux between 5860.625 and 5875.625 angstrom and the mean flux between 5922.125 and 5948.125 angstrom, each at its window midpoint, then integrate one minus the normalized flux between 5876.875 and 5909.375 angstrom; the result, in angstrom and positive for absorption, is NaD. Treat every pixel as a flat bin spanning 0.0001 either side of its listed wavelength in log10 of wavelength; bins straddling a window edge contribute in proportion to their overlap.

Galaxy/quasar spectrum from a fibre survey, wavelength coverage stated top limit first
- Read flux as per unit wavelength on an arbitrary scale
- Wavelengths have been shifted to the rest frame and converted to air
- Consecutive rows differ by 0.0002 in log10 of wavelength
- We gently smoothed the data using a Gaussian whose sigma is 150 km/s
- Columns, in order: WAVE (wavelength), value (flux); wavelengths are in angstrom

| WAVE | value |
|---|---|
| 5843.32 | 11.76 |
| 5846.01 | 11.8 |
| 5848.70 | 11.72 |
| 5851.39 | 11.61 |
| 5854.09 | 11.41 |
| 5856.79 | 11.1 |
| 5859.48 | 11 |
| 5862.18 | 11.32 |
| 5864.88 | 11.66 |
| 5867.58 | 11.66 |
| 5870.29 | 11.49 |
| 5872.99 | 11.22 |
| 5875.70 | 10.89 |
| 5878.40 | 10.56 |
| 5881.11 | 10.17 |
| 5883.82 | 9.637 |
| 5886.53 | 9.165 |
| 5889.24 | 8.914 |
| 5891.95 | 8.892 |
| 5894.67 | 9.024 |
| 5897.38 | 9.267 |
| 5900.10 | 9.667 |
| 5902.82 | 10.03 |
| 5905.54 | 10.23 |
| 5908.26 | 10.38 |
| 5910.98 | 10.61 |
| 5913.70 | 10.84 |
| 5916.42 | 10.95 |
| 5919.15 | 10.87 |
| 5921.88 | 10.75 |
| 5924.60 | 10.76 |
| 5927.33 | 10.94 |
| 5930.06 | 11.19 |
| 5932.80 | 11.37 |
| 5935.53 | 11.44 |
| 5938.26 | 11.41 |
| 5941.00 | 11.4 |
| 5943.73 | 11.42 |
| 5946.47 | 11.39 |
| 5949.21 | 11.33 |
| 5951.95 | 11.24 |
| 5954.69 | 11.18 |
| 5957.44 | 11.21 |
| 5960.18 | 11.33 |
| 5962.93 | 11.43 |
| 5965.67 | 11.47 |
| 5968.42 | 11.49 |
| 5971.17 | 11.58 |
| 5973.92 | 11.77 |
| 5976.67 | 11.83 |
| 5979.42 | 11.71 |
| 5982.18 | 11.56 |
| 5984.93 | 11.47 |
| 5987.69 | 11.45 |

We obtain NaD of 4.8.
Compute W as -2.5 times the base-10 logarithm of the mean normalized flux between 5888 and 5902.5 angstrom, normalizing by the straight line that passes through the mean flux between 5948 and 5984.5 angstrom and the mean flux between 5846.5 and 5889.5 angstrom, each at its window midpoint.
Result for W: 0.199 mag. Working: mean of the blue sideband 10.9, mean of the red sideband 11.5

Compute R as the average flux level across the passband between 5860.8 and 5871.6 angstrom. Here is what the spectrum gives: 11.5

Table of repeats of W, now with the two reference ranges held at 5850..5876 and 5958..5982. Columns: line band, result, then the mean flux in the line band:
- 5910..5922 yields 0.063 mag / 10.8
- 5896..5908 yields 0.162 mag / 9.85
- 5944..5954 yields 0.019 mag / 11.3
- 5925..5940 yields 0.024 mag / 11.2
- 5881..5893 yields 0.223 mag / 9.29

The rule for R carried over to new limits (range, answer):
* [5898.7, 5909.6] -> 10.1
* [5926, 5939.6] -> 11.3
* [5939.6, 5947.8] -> 11.4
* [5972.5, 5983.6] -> 11.7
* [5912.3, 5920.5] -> 10.9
